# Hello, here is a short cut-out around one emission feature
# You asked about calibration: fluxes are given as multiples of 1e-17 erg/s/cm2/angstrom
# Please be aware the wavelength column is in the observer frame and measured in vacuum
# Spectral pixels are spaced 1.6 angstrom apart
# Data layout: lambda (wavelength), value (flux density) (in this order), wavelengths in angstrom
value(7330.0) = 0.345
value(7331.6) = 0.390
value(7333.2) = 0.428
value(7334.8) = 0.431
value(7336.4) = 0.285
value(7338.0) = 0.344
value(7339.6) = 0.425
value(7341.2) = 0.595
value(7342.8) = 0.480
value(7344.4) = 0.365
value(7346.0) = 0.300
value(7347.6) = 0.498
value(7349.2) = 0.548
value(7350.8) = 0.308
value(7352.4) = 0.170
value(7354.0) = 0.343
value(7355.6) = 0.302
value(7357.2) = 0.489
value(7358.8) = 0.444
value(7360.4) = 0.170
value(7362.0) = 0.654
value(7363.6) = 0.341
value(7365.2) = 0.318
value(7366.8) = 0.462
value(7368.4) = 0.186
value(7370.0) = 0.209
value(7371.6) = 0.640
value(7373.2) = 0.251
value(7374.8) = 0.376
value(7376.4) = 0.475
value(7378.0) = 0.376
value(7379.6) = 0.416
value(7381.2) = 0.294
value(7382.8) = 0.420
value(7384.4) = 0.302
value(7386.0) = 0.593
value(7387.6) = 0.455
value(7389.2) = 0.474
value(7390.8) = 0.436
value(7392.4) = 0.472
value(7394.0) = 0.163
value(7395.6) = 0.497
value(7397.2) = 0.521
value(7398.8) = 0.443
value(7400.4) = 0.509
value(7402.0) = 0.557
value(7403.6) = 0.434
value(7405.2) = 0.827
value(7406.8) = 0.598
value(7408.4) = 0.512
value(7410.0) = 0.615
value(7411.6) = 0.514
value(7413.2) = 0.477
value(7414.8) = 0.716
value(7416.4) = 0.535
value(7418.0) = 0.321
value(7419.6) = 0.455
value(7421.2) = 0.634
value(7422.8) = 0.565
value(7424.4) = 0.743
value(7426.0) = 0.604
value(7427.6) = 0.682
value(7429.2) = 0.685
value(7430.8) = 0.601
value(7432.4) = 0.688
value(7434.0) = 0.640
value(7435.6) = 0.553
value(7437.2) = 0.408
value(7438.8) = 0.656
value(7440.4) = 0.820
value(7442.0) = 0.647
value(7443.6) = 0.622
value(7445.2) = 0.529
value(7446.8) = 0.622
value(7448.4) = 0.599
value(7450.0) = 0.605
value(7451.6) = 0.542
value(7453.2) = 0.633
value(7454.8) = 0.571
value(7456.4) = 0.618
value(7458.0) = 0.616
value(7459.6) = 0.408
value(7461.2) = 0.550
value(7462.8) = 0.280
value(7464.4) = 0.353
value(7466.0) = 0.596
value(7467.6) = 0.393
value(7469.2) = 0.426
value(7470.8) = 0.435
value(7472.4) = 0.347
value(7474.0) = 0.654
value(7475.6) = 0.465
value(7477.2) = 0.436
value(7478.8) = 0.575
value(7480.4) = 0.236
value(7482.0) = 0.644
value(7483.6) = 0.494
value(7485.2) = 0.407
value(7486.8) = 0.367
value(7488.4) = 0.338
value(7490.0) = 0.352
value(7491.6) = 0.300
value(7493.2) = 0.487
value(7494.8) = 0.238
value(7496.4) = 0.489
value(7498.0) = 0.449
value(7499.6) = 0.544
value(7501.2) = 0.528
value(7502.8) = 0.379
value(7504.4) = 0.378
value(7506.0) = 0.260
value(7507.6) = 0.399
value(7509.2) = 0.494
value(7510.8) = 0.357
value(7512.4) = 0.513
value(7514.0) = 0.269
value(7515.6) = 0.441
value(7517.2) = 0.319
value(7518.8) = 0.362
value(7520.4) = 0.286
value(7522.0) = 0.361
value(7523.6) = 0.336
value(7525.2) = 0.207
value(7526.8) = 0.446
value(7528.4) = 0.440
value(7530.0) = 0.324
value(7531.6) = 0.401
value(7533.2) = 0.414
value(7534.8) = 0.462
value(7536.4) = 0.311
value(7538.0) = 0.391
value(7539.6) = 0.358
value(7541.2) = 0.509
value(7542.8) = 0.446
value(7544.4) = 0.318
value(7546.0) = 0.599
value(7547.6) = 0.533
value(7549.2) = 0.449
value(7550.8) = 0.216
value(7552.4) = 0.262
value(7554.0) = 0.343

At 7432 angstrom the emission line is Mg II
